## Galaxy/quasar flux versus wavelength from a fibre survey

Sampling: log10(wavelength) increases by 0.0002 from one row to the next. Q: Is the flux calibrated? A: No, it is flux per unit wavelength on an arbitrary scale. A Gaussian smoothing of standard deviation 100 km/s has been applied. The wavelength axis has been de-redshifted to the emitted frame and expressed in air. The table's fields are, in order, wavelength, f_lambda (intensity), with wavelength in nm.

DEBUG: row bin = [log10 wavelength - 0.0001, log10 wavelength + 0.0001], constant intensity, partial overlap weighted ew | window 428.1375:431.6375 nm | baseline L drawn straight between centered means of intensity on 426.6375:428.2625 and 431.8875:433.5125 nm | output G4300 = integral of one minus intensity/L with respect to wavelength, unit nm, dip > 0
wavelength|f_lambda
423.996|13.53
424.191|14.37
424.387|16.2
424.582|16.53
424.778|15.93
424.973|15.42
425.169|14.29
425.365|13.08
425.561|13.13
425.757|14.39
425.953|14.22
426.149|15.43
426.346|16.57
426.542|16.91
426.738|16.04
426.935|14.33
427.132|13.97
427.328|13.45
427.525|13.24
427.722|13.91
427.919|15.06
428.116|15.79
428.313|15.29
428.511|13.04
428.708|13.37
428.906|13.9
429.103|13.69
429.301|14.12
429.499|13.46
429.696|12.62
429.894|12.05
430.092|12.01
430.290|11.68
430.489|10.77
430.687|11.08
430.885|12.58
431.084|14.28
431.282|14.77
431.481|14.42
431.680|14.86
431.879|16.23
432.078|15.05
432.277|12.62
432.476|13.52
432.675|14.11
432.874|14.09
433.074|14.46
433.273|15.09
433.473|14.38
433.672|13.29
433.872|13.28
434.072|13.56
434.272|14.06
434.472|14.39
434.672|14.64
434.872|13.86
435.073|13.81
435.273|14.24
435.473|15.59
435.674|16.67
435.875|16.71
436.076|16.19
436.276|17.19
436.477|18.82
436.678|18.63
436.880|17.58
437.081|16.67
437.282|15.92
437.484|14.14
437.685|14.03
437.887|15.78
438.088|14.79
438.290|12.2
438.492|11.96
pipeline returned 0.289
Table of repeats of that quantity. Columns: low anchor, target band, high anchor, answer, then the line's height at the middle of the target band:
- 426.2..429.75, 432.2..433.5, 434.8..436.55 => 0.11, 15.3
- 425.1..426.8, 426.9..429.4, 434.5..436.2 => 0.15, 15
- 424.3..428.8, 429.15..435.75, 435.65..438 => 0.83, 15.8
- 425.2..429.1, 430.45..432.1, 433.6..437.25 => 0.13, 15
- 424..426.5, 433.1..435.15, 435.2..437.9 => 0.25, 16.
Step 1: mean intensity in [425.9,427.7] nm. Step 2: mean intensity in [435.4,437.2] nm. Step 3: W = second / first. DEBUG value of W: 1.2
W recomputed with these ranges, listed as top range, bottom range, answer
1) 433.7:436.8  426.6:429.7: 1.09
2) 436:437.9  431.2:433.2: 1.15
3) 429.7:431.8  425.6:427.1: 0.84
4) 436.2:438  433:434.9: 1.17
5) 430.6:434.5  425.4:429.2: 0.97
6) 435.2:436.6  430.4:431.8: 1.24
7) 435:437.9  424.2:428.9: 1.10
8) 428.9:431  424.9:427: 0.84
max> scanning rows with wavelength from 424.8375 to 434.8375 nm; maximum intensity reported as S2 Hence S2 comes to 16.91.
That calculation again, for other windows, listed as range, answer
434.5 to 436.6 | 18.82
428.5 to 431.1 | 14.28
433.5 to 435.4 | 14.64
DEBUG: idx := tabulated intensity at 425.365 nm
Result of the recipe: 13.08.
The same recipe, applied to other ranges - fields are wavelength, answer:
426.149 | 15.43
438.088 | 14.79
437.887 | 15.78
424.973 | 15.42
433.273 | 15.09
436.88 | 17.58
